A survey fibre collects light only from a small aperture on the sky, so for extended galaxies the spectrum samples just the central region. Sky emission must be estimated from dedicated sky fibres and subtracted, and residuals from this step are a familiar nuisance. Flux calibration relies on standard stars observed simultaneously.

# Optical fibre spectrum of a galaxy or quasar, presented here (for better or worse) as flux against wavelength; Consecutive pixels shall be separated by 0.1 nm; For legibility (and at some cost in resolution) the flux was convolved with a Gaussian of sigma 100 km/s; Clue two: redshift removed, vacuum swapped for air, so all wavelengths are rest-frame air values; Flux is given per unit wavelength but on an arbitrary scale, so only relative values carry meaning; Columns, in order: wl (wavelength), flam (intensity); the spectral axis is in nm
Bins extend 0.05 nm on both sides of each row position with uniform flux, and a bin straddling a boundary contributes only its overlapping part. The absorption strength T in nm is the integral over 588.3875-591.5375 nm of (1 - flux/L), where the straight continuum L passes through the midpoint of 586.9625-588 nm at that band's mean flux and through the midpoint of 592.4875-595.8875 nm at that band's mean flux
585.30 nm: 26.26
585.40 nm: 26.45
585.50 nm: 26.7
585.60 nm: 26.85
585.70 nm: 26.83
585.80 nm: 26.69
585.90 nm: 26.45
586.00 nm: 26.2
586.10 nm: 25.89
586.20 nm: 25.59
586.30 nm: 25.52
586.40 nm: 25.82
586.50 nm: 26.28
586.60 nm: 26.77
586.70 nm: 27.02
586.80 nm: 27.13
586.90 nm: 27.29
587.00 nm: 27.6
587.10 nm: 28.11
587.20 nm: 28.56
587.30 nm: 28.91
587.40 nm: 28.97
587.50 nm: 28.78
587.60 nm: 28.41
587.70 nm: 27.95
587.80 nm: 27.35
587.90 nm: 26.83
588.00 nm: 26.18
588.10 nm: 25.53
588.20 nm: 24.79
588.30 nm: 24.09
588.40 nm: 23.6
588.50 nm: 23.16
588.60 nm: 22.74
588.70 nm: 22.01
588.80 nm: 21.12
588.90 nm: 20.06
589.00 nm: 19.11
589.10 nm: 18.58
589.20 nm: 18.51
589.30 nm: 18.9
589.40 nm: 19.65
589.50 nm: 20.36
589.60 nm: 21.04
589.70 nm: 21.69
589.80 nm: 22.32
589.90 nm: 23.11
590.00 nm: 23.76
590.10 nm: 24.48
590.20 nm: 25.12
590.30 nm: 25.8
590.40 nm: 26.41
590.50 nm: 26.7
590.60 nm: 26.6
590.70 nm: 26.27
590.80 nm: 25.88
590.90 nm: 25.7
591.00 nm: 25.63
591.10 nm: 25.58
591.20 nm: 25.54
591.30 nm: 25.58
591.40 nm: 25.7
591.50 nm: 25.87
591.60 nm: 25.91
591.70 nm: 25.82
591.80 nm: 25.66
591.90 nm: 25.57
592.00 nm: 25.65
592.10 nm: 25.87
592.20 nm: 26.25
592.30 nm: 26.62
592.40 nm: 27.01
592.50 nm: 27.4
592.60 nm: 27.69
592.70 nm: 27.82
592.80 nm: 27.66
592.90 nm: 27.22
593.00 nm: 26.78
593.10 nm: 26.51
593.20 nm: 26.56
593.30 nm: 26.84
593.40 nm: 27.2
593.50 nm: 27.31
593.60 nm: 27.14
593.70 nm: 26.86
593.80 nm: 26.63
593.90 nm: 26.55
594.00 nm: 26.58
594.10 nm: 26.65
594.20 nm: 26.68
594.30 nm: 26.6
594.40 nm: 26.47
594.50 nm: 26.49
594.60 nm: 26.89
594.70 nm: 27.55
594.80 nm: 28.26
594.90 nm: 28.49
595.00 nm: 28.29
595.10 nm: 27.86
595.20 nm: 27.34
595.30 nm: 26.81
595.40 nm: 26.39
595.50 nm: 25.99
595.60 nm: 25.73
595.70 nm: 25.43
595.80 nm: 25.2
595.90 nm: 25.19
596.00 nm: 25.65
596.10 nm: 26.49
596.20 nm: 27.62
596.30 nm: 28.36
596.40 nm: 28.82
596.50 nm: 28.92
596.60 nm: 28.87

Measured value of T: 0.49 nm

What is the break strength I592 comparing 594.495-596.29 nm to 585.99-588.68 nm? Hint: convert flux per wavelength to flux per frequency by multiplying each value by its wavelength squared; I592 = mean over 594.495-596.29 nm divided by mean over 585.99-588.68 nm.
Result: 1.04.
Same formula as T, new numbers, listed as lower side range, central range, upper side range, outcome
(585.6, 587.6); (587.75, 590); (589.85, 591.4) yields 0.332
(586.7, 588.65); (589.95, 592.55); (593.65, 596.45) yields 0.086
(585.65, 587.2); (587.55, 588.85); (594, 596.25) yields 0.087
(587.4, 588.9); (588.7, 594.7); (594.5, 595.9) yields 0.212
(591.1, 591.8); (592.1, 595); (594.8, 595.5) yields -0.034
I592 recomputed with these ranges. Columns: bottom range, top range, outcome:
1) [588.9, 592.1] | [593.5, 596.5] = 1.14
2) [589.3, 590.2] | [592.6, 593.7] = 1.24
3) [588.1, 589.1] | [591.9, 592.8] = 1.22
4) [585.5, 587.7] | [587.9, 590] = 0.82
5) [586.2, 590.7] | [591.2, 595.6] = 1.10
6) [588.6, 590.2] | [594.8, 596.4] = 1.29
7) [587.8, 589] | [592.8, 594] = 1.16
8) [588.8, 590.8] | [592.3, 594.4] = 1.21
